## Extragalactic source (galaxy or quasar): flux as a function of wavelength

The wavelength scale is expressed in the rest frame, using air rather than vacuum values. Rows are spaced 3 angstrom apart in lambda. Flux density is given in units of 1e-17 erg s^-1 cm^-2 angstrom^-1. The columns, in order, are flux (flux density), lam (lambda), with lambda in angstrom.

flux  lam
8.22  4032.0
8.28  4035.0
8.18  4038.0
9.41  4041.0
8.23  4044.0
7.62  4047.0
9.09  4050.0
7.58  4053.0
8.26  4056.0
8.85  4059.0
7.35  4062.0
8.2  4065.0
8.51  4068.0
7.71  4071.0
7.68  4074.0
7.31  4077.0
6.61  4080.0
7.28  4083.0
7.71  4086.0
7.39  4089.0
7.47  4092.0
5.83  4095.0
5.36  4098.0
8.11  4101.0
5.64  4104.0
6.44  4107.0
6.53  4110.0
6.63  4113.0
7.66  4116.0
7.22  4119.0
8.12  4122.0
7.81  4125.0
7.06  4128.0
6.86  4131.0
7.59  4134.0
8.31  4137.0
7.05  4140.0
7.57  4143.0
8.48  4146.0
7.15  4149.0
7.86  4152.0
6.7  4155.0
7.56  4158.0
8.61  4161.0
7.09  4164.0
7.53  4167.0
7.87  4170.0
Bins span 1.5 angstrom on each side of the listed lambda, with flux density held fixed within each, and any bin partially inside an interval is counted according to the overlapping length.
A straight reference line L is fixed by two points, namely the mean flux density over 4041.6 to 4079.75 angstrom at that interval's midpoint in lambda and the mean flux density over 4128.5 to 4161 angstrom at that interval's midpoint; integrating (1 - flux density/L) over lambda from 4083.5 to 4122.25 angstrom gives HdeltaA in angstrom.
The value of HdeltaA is 4.4 angstrom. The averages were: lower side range 8.02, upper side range 7.55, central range 6.9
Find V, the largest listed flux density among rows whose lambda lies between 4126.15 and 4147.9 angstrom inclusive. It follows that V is 8.48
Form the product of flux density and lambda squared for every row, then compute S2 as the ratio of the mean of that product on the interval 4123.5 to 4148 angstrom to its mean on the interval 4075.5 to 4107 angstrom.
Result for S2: 1.13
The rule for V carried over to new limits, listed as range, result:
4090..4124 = 8.12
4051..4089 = 8.85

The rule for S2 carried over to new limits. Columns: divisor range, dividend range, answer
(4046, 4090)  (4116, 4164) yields 1.01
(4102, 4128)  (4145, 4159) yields 1.09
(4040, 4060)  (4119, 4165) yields 0.94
